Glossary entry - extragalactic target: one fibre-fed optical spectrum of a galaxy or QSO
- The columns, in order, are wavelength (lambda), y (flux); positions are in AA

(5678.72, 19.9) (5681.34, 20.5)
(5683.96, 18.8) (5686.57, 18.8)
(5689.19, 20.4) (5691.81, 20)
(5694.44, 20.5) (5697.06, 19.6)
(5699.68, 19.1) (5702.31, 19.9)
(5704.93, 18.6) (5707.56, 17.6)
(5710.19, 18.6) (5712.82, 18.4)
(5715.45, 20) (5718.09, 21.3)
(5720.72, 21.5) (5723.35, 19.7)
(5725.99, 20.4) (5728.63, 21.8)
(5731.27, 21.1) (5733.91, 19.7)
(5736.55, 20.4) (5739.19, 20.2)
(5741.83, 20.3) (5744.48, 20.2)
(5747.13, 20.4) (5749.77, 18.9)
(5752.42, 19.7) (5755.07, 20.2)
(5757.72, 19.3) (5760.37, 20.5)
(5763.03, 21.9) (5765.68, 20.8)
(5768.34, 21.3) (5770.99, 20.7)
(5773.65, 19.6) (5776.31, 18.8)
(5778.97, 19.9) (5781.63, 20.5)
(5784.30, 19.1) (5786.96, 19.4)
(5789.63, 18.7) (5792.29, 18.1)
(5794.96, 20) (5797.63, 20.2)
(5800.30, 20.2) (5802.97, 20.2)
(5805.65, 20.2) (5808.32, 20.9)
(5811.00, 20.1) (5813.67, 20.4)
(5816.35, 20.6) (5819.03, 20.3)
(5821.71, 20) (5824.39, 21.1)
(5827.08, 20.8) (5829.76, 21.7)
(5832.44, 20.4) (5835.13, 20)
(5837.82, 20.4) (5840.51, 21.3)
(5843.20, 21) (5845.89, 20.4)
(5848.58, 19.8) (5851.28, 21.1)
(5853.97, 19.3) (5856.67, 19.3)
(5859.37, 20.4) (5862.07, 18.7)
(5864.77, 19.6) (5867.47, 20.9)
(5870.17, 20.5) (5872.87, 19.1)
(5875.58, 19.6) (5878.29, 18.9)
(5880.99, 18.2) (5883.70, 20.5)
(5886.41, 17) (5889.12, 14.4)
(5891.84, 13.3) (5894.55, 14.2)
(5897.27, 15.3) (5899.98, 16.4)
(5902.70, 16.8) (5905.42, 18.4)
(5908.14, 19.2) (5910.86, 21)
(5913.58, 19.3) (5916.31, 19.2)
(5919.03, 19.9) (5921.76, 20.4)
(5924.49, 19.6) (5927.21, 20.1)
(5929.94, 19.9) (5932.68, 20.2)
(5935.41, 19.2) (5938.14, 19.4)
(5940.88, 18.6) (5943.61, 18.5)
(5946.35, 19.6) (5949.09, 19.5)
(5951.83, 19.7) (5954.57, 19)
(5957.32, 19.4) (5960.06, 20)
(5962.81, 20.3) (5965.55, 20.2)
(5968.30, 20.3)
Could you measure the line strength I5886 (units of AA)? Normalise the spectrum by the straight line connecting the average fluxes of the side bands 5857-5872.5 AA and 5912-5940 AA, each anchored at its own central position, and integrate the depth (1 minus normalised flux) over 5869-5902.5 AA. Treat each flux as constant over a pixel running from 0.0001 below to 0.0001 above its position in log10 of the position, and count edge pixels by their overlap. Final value 4.4 AA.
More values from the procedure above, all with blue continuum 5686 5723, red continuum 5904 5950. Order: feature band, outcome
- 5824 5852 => -1.64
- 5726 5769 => -1.77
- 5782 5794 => 0.36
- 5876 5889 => 0.82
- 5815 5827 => -0.59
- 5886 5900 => 3.36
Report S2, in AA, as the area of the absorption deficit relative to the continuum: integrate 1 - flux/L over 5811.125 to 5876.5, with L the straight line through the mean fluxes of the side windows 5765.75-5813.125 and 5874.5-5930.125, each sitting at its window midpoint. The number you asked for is -4.2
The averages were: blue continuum 19.9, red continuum 18.1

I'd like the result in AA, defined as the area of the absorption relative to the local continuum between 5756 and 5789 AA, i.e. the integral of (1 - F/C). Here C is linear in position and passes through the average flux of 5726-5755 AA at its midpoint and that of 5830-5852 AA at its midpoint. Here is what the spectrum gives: 0.4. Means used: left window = 20.3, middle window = 20.1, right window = 20.6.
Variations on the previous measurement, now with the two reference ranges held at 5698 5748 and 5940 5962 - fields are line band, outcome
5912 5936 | -0.48 AA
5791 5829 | -1.03 AA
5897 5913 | 1.12 AA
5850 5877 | -0.38 AA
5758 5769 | -0.61 AA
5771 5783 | 0.00 AA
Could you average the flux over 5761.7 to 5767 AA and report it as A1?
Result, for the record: 21.4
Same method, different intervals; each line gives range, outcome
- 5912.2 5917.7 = 19.3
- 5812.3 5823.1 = 20.3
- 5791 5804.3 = 19.7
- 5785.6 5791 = 19.1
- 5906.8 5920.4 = 19.7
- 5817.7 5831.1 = 20.8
